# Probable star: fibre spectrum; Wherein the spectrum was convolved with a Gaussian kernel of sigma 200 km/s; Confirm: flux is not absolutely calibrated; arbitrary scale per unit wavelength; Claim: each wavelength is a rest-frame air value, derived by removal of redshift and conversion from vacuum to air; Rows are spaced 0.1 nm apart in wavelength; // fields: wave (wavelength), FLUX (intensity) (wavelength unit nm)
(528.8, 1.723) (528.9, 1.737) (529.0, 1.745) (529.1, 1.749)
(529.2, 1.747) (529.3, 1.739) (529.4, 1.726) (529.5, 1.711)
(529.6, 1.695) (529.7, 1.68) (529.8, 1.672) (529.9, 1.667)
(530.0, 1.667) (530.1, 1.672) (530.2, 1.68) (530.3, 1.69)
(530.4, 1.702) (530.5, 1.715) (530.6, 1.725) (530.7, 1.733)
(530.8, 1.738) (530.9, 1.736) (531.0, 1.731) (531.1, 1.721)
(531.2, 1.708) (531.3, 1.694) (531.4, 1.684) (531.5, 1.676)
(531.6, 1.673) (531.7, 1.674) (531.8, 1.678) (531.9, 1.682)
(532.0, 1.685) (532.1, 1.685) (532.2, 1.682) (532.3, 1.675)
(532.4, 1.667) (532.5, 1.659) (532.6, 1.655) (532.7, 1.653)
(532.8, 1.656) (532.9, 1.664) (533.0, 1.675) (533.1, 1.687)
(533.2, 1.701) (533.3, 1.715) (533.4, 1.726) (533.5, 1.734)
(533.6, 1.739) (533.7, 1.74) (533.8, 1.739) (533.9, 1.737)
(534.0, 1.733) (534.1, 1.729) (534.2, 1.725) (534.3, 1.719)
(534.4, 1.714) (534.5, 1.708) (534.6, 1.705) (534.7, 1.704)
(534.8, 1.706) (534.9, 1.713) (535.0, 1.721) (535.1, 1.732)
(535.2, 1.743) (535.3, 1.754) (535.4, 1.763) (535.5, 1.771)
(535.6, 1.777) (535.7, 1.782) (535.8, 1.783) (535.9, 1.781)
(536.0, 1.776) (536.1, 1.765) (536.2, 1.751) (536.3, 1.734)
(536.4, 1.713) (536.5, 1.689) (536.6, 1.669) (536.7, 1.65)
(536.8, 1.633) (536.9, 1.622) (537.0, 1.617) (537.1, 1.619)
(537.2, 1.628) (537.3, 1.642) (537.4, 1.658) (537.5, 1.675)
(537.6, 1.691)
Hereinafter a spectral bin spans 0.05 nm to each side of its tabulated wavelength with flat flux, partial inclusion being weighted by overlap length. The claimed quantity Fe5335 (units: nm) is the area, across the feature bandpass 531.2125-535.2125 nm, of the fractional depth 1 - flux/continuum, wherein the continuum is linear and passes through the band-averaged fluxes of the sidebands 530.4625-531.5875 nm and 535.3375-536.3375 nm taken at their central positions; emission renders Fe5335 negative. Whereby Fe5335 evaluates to 0.09 nm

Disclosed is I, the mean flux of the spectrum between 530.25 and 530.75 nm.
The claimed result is 1.71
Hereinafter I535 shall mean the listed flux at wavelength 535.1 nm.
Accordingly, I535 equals 1.732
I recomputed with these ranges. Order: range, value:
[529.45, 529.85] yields 1.69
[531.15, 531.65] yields 1.69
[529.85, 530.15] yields 1.67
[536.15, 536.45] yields 1.73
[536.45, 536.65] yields 1.68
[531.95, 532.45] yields 1.68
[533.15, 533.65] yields 1.72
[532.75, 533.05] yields 1.66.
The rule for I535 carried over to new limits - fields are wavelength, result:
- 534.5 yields 1.708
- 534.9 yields 1.713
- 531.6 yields 1.673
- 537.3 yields 1.642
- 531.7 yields 1.674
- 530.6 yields 1.725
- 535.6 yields 1.777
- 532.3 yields 1.675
